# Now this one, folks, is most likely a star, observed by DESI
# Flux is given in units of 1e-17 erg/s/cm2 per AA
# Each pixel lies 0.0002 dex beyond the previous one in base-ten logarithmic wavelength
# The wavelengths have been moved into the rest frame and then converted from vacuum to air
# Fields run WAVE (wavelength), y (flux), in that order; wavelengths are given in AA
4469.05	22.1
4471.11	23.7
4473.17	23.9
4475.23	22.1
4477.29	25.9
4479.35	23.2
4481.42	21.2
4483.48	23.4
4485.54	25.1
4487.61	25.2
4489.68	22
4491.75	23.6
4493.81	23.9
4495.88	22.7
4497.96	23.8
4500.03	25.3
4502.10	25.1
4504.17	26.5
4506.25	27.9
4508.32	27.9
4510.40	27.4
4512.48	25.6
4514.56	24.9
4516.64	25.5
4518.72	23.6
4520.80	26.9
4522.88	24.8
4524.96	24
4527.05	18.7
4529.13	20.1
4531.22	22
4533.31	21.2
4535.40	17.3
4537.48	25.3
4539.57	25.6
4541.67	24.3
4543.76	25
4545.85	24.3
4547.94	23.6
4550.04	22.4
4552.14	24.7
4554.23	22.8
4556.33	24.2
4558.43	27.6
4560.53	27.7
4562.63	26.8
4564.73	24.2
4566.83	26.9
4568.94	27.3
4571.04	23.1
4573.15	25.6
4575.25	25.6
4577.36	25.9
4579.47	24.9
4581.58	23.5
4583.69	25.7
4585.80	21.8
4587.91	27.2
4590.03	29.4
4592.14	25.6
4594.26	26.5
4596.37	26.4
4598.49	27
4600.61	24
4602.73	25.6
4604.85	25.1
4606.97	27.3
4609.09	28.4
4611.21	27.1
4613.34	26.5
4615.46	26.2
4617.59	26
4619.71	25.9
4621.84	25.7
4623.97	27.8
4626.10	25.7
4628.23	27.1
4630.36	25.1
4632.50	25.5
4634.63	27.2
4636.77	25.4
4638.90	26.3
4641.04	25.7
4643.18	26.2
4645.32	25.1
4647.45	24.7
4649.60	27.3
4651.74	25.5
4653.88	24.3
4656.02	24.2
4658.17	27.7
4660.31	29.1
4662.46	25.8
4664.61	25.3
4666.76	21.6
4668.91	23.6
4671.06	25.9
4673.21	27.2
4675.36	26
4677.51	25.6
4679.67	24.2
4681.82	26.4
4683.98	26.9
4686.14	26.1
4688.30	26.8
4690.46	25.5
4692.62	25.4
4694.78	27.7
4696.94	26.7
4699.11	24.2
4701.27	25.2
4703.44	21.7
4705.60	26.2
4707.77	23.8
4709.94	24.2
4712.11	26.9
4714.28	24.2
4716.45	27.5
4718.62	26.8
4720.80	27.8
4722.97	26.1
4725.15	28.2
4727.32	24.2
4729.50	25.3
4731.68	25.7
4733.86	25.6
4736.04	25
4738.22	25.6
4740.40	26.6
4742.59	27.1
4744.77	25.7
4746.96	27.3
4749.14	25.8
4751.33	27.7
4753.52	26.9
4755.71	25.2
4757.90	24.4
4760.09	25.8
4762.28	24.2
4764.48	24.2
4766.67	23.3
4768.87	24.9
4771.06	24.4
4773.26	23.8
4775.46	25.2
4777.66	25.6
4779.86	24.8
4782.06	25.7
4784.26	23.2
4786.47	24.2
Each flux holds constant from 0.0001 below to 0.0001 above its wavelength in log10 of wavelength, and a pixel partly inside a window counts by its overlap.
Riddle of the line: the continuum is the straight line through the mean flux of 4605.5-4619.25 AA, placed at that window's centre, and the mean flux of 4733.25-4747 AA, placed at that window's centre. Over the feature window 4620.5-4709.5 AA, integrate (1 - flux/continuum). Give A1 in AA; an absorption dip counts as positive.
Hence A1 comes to 2.8 AA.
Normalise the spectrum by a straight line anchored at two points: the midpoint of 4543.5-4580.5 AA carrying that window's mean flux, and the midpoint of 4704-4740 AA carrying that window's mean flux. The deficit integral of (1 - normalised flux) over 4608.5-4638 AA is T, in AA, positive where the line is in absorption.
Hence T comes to -1.13 AA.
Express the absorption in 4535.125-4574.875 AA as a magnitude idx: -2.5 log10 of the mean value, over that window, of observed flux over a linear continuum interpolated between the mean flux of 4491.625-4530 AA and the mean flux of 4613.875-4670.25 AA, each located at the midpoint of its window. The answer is 0.010 mag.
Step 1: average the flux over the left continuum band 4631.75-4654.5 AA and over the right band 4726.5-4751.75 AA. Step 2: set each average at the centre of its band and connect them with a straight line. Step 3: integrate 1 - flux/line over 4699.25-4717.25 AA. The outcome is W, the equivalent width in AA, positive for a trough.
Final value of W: 0.7 AA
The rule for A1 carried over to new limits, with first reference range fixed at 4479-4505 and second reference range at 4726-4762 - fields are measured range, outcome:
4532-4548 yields 0.7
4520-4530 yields 0.5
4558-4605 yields -2.3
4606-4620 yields -1.1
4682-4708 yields -0.1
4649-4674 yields -0.4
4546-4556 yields 0.4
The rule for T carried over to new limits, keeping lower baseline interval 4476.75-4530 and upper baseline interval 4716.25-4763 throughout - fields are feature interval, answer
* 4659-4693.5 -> -0.1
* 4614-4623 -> -0.3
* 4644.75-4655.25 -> 0.0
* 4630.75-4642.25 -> -0.3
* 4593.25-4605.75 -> -0.3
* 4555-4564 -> -0.6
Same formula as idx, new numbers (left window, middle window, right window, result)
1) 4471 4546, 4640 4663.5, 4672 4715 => -0.032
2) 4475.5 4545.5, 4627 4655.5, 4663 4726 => -0.025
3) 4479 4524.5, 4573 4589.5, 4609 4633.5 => 0.030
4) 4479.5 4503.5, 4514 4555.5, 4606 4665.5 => 0.053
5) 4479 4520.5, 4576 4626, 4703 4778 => -0.041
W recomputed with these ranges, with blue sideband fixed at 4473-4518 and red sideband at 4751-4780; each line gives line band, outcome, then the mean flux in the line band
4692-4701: -0.4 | 26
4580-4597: -0.7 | 25.7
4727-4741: -0.3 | 25.5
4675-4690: -0.7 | 26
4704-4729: -1.0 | 25.9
